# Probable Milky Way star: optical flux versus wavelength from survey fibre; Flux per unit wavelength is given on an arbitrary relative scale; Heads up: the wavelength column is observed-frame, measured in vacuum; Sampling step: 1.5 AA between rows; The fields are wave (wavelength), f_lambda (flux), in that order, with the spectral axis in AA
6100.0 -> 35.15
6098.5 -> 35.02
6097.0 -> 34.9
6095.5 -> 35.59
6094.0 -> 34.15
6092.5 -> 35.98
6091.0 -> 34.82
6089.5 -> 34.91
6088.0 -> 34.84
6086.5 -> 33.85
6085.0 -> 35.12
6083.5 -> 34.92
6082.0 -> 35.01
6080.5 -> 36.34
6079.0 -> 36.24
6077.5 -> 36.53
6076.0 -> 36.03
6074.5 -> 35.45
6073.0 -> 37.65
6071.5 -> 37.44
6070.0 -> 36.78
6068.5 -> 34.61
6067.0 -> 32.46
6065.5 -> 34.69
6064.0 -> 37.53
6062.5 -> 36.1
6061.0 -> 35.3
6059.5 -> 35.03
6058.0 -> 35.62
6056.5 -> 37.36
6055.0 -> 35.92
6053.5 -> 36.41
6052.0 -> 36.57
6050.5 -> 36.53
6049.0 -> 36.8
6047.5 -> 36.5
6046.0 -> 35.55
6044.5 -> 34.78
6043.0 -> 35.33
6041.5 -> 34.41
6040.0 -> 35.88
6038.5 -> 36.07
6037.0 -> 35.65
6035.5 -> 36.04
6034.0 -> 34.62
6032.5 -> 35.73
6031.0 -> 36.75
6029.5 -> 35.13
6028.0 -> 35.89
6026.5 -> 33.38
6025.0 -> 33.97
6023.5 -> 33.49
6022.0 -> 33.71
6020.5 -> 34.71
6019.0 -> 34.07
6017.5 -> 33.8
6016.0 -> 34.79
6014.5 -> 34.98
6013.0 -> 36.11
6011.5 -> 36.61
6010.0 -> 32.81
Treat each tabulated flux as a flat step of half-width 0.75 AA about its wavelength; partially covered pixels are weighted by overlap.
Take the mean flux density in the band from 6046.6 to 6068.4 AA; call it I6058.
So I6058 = 35.9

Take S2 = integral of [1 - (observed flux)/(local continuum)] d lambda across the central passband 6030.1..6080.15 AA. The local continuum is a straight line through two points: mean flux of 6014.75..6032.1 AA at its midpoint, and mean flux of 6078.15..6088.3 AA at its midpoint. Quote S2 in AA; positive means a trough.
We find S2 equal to -1.4 AA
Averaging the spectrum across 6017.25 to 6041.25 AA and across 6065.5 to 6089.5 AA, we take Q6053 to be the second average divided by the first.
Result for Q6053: 1.0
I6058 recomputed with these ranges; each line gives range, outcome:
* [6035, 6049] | 35.6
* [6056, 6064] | 36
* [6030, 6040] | 35.8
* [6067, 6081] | 36.1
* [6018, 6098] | 35.4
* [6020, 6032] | 34.6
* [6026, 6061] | 35.7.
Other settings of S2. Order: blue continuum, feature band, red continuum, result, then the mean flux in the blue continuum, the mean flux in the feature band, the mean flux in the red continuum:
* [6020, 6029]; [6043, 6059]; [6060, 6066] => -0.34 AA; 34.2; 36.1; 35.9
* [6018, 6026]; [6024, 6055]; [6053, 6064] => -0.55 AA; 34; 35.6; 36.1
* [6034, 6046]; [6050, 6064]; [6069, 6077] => -0.06 AA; 35.4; 36.2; 36.6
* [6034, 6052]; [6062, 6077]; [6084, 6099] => -0.25 AA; 35.8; 35.9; 34.9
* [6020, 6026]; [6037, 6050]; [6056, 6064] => -0.23 AA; 33.9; 35.7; 36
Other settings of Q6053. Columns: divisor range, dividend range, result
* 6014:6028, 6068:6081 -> 1.06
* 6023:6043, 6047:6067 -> 1.02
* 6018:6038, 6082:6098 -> 1.00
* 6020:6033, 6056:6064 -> 1.04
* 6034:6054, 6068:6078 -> 1.02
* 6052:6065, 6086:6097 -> 0.97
